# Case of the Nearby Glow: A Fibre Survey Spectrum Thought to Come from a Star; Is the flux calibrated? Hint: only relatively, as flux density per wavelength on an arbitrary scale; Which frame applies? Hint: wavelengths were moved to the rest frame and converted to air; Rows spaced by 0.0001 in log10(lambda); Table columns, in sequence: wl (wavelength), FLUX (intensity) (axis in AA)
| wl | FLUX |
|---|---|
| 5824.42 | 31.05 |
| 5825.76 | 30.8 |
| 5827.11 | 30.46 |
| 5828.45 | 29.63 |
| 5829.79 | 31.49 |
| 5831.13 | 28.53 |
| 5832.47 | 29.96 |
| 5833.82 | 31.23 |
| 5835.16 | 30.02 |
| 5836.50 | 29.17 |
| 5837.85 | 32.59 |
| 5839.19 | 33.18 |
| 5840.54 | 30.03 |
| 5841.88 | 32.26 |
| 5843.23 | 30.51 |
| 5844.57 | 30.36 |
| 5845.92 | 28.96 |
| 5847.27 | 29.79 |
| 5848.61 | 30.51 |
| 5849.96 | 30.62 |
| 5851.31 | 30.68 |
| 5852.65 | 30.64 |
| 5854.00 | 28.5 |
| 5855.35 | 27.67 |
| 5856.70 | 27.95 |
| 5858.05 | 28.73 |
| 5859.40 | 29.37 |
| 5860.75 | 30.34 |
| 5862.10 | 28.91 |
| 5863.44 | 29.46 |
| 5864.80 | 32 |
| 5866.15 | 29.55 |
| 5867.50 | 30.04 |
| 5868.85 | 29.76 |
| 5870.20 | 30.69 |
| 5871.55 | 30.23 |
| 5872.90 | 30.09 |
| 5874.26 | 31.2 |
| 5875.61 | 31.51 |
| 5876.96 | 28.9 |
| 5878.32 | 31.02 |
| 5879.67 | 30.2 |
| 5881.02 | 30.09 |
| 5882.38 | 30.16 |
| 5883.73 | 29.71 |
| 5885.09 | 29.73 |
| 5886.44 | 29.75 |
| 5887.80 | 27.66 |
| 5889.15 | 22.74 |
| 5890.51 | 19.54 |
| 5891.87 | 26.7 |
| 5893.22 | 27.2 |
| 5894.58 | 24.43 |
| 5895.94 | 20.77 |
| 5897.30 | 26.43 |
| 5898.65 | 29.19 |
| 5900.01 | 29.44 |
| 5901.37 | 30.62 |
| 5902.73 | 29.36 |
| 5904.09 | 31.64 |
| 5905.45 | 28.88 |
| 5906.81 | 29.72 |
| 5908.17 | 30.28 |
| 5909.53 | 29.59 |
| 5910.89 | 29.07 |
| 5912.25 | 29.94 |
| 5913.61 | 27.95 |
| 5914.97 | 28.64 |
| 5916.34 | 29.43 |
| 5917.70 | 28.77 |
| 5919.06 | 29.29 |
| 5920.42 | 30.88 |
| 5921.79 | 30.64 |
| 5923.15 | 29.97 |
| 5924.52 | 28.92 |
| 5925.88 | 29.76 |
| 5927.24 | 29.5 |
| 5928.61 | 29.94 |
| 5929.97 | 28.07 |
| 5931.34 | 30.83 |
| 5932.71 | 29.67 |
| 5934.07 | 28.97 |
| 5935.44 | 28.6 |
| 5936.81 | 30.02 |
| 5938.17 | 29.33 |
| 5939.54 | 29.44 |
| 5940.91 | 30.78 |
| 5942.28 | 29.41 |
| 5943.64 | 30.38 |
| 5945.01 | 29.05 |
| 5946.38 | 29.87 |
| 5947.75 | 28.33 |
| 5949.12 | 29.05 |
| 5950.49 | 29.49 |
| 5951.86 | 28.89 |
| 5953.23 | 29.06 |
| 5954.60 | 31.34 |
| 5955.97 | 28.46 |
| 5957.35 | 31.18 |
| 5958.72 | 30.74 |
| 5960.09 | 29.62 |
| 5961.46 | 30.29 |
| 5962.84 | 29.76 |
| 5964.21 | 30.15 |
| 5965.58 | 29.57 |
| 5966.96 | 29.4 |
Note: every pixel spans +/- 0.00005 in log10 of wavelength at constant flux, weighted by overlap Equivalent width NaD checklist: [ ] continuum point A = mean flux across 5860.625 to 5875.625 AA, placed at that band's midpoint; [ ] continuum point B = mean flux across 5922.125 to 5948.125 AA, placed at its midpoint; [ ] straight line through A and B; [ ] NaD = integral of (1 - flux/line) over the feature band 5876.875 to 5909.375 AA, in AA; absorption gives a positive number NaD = 2.1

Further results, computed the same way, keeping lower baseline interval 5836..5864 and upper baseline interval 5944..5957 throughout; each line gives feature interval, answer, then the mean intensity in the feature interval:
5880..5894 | 1.1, 27.4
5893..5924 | 0.8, 28.8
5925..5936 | 0.0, 29.4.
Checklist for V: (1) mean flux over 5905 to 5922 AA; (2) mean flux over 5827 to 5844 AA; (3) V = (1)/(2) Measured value 0.96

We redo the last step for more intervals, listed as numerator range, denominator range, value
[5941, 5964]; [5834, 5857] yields 0.98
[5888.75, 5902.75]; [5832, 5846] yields 0.84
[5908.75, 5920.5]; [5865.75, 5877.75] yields 0.97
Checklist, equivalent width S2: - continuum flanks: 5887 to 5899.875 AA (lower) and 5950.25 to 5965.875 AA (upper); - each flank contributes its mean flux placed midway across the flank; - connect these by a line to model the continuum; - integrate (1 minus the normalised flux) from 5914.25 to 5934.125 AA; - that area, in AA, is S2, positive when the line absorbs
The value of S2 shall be -1.5 AA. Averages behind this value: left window 25.2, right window 29.9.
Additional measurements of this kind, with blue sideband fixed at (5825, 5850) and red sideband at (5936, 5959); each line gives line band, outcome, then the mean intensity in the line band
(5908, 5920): 0.3 AA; 29.2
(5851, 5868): 0.5 AA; 29.5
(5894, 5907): 0.9 AA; 28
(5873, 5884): -0.1 AA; 30.4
